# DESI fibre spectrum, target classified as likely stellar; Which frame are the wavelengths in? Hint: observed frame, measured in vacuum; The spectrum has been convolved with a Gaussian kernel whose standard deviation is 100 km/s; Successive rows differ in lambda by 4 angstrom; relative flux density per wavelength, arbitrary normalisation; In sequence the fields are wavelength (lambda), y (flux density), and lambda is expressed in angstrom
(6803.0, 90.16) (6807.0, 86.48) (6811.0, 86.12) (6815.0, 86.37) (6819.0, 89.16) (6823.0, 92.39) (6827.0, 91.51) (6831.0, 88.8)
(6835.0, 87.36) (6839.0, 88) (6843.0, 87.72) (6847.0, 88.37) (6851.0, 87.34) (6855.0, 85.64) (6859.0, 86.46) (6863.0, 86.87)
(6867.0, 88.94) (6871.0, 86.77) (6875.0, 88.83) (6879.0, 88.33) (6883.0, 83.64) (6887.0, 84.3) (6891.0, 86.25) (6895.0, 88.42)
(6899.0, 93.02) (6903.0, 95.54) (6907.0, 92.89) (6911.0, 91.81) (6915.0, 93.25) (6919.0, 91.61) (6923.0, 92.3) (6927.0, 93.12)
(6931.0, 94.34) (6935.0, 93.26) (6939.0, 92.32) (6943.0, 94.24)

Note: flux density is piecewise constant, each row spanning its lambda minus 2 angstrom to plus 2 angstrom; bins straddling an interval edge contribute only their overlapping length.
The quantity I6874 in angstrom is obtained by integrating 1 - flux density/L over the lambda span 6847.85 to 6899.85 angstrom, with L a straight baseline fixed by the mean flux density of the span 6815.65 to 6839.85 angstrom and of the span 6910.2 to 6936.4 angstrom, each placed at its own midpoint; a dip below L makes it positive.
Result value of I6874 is 2.2 angstrom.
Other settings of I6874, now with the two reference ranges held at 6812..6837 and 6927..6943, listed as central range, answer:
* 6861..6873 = 0.4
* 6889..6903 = 0.3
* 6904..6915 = 0.0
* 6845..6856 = 0.4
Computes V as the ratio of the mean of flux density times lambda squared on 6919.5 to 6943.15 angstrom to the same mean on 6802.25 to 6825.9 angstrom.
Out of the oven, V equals 1.09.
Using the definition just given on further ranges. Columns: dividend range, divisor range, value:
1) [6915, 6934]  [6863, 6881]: 1.07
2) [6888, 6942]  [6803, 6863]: 1.07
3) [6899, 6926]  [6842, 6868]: 1.08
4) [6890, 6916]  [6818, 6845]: 1.05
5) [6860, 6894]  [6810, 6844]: 0.99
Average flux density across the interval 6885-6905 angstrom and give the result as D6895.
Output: 89.5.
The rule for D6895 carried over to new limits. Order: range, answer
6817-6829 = 91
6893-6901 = 90.7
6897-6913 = 93.3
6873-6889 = 86.3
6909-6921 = 92.2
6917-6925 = 92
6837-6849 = 88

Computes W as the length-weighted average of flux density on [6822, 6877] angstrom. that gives 88.1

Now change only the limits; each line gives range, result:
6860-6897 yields 86.9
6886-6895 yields 86.1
